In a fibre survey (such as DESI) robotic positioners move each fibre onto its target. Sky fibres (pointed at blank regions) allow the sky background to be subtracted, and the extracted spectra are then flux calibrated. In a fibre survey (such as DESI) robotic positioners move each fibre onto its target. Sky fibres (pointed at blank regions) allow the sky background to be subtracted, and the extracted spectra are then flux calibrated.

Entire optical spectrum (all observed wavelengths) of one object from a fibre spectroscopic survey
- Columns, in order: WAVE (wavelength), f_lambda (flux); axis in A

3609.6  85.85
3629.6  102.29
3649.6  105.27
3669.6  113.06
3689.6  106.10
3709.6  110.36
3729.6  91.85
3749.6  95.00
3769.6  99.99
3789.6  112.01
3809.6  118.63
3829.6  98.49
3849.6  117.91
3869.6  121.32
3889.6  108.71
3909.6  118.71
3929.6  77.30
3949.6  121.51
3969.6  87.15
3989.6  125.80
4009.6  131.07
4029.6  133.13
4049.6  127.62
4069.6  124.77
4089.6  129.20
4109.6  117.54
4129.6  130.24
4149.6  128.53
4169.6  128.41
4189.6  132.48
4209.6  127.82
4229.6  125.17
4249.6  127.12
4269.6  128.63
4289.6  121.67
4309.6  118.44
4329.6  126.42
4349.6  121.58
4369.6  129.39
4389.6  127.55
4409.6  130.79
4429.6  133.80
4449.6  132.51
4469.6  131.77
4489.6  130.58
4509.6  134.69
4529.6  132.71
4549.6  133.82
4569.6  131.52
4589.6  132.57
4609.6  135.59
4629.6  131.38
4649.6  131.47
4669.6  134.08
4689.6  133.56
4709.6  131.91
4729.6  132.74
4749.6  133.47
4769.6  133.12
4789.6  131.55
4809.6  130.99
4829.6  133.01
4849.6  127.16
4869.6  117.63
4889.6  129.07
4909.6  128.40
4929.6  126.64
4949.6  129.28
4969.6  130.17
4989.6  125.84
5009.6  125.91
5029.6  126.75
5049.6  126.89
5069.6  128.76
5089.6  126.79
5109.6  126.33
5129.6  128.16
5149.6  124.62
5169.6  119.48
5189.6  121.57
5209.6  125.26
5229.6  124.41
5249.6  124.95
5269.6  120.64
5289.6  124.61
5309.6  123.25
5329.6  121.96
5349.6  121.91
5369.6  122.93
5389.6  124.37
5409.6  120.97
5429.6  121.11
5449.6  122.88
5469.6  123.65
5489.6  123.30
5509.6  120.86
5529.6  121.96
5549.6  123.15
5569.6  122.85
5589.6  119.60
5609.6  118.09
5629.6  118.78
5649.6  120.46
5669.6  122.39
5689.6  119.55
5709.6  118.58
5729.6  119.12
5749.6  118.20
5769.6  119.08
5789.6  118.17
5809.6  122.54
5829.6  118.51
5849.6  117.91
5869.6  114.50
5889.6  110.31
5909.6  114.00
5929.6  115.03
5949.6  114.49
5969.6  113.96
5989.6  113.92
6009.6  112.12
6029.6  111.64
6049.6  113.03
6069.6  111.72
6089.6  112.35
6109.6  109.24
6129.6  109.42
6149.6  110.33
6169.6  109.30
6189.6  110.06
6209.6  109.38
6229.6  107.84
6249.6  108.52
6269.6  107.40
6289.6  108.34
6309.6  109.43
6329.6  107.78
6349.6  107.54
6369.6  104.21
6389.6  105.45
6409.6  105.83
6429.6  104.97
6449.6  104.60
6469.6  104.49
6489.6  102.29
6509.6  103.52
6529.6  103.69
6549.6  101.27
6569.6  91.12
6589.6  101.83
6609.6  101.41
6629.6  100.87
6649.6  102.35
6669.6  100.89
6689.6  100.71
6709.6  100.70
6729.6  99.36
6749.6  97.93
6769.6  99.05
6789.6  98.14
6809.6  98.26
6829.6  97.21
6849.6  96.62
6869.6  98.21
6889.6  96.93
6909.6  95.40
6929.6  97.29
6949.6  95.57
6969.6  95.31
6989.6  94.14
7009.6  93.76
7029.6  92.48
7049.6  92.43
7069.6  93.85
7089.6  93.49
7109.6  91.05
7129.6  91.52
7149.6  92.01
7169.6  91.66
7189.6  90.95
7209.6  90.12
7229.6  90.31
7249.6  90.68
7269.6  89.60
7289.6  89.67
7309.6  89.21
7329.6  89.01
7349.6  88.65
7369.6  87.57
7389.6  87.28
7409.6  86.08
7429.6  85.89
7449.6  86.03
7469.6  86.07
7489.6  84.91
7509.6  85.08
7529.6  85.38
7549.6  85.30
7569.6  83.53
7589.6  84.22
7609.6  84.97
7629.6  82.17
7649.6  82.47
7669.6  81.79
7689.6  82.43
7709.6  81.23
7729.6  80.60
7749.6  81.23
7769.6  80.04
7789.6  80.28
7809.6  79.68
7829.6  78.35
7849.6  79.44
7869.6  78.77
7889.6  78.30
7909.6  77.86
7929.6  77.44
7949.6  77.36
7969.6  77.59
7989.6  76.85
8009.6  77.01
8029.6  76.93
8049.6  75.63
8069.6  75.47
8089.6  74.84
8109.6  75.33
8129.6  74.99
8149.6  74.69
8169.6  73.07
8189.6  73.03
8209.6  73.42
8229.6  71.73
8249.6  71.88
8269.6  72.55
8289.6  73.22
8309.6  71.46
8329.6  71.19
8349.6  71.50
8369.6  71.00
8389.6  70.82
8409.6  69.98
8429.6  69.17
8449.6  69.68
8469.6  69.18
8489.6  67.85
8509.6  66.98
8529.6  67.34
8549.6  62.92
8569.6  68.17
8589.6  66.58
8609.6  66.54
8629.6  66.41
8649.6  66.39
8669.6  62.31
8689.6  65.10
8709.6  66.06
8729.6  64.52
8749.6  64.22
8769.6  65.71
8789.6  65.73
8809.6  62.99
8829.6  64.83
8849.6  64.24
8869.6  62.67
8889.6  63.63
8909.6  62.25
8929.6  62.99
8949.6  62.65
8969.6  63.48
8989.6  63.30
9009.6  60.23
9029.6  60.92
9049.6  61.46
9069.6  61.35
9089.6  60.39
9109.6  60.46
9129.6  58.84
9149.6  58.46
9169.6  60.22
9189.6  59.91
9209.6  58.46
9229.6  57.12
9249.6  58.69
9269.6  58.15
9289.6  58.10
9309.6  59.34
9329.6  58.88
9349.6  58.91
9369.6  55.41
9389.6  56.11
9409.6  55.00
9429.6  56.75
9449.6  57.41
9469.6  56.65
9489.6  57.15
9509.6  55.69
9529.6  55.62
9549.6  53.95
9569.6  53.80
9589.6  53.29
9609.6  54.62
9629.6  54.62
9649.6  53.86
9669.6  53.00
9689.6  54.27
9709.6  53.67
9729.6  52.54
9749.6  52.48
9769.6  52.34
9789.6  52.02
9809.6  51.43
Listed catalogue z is 0.00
